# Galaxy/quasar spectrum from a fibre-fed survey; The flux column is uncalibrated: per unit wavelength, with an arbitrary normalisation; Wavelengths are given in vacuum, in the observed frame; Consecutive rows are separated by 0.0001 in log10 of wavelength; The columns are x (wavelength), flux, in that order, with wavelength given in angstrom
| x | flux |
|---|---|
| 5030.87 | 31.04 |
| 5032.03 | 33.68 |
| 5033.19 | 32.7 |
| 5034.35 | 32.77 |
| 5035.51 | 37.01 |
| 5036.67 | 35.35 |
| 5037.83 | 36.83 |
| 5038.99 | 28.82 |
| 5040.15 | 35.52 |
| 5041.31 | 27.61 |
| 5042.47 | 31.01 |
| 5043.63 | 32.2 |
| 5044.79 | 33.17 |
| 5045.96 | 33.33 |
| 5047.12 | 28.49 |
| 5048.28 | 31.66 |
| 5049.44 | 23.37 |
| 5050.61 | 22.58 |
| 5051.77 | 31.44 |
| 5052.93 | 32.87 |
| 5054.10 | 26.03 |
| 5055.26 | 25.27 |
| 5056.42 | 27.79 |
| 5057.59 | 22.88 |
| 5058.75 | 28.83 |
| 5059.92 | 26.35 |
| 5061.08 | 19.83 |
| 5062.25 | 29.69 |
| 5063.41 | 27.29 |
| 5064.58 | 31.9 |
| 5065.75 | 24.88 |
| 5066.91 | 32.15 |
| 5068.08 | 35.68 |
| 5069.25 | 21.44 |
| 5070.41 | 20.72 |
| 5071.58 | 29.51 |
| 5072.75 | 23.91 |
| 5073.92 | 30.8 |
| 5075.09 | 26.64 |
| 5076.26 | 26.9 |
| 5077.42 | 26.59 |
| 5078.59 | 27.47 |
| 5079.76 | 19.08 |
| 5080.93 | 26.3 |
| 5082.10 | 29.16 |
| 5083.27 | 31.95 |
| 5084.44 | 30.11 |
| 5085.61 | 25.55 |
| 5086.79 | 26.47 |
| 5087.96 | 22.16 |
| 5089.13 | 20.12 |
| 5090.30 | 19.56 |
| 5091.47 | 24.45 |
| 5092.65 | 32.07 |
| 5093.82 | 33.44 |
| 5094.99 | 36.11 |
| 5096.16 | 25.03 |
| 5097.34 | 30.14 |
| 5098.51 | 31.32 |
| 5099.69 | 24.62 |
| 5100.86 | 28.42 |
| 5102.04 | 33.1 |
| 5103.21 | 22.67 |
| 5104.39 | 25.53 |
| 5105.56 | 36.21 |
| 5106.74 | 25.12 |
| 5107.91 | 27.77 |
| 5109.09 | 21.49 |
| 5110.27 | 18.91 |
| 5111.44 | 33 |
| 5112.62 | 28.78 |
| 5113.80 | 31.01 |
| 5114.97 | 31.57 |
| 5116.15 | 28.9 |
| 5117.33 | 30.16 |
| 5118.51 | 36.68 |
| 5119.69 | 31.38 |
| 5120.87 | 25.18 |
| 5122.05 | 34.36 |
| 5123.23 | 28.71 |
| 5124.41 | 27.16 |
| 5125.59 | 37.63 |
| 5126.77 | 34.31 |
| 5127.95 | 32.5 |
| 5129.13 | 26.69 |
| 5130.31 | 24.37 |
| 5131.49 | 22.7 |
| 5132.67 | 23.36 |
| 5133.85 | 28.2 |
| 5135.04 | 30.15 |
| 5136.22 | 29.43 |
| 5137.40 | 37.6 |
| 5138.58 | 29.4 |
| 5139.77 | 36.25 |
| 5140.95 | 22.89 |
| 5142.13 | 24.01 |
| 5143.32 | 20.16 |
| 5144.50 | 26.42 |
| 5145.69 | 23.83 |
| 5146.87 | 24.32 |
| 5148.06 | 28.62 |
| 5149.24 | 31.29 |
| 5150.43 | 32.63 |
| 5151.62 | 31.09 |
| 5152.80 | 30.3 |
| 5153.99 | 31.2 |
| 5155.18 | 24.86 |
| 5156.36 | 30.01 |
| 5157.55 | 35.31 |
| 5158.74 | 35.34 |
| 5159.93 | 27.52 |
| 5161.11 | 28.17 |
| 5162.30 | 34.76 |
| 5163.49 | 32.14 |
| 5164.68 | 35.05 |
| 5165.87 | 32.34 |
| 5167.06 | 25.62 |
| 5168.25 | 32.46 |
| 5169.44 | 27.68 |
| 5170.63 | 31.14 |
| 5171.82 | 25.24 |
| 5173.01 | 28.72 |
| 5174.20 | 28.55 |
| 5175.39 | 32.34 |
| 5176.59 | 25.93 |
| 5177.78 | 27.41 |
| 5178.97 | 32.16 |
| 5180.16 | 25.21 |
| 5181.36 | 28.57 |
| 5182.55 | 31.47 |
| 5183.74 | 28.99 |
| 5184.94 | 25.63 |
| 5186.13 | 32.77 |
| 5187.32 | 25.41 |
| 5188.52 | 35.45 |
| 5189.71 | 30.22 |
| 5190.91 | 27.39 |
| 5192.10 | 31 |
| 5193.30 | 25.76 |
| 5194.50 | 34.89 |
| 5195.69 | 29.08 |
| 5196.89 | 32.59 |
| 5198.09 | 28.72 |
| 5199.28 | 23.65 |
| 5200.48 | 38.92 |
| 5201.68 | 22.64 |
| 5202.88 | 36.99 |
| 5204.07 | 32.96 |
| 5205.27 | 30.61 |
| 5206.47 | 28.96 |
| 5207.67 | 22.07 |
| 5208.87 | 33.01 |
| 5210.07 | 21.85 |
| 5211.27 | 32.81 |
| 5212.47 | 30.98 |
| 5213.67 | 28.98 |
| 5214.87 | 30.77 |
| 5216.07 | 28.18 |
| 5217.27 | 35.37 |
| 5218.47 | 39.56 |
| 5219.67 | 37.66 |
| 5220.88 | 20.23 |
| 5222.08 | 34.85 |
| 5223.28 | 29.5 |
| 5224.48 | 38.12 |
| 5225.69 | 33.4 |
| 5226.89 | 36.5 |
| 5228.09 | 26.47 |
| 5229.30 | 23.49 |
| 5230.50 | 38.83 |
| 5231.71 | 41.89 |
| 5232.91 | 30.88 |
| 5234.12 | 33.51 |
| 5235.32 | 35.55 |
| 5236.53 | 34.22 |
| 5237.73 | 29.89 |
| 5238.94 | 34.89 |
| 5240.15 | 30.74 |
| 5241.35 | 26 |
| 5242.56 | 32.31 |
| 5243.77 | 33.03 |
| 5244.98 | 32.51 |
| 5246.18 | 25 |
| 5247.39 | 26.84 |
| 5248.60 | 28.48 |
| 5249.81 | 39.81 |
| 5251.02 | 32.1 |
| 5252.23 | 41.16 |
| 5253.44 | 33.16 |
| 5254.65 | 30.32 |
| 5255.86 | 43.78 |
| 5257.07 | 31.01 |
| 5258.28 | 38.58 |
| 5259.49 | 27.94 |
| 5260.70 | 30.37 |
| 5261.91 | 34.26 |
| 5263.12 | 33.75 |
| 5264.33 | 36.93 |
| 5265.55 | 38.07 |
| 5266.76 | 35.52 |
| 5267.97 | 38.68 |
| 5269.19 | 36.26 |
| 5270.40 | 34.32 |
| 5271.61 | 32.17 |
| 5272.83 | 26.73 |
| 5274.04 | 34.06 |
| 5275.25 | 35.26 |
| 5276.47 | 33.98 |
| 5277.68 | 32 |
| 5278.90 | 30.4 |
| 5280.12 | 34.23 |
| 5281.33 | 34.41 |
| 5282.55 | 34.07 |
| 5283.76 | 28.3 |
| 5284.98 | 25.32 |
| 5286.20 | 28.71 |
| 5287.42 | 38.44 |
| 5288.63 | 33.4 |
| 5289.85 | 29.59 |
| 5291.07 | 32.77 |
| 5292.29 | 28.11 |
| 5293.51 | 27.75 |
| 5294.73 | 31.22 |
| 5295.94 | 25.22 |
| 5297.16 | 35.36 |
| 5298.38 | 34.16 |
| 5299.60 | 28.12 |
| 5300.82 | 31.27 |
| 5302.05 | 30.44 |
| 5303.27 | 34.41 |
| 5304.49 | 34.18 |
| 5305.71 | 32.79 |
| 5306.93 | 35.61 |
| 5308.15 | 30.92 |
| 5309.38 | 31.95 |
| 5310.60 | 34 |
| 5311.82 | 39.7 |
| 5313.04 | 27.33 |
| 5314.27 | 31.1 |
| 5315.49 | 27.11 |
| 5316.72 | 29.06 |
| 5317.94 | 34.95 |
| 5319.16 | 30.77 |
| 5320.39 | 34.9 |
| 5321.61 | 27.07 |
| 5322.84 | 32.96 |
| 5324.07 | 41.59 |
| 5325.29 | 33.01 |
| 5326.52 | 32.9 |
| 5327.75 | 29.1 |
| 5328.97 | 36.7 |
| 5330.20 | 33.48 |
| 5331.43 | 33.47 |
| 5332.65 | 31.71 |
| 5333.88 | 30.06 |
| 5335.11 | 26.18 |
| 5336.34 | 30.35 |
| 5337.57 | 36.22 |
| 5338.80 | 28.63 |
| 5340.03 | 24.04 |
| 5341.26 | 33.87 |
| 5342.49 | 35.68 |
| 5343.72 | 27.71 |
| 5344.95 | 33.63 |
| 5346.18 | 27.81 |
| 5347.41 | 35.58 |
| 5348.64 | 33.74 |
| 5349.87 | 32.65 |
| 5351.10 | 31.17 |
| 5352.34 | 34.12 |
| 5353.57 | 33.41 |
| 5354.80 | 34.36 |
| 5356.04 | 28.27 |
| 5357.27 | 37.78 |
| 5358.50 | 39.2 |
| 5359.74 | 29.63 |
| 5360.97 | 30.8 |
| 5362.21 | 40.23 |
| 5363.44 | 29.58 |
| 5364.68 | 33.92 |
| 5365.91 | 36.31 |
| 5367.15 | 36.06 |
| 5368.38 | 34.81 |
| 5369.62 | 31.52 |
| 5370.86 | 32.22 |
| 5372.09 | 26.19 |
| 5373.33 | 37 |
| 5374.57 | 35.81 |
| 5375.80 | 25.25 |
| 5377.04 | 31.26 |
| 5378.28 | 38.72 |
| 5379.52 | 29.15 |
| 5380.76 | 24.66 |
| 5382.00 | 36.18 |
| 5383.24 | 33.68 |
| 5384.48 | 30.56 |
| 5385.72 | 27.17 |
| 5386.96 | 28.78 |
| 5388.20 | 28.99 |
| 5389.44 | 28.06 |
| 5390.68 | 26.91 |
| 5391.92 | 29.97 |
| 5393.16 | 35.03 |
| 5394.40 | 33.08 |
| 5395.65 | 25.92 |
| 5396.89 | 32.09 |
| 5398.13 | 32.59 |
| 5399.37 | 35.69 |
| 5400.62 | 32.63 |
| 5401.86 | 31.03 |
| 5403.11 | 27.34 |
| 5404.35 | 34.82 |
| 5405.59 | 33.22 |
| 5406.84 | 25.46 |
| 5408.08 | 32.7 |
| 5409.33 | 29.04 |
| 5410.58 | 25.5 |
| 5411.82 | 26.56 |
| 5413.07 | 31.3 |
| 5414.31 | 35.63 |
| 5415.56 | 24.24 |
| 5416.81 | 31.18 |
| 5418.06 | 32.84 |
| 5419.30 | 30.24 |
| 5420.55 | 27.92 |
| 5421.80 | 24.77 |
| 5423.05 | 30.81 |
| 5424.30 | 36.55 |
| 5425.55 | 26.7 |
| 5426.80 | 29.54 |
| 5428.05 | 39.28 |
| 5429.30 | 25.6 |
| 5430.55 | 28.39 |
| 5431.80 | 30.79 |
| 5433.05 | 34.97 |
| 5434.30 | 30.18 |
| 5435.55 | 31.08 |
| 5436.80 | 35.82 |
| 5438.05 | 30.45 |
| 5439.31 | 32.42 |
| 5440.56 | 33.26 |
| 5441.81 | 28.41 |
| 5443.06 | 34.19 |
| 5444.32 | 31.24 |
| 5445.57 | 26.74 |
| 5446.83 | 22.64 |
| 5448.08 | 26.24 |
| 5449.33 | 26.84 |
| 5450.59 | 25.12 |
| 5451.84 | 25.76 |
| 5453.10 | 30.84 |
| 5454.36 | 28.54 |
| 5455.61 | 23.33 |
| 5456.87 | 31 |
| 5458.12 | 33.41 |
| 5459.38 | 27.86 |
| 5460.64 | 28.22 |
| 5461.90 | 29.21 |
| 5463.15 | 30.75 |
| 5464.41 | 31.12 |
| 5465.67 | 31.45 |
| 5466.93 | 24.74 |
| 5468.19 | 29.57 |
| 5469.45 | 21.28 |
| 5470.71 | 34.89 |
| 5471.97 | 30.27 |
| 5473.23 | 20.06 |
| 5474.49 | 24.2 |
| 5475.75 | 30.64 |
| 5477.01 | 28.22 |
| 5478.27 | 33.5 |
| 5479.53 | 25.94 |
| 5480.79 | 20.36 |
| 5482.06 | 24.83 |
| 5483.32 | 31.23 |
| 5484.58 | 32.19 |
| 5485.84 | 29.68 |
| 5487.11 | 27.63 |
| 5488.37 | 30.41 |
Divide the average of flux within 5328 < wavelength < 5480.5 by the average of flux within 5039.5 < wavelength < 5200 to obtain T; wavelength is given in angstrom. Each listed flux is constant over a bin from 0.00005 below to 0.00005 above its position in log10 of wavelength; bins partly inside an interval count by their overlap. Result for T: 1.07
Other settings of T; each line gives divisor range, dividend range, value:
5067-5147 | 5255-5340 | 1.16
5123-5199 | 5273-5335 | 1.09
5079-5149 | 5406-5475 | 1.04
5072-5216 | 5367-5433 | 1.06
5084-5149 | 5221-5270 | 1.18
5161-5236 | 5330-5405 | 1.04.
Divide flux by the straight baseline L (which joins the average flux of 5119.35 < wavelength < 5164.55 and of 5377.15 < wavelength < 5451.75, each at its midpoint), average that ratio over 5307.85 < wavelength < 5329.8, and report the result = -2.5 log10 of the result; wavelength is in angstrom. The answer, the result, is -0.088 mag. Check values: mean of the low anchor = 29.4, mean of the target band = 32.5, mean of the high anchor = 30.3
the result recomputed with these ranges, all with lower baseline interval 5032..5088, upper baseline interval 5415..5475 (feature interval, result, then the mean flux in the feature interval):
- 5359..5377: -0.13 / 32.8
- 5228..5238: -0.15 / 33.2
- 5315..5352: -0.10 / 31.9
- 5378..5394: -0.05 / 30.5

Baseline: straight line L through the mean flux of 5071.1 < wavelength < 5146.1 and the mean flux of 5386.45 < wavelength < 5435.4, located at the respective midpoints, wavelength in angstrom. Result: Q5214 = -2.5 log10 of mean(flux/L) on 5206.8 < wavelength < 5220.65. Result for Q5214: -0.07 mag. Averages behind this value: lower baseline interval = 28.1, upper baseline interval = 30.4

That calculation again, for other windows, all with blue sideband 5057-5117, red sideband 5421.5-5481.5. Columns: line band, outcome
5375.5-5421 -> -0.059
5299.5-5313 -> -0.162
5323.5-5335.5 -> -0.156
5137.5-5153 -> -0.016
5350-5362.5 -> -0.175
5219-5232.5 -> -0.172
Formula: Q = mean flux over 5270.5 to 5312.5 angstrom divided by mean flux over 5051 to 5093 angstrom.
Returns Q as 1.20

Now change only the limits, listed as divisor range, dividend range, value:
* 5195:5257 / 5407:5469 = 0.93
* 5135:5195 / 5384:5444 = 1.04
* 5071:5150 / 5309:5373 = 1.16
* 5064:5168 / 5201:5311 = 1.13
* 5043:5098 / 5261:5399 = 1.17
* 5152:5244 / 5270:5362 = 1.04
